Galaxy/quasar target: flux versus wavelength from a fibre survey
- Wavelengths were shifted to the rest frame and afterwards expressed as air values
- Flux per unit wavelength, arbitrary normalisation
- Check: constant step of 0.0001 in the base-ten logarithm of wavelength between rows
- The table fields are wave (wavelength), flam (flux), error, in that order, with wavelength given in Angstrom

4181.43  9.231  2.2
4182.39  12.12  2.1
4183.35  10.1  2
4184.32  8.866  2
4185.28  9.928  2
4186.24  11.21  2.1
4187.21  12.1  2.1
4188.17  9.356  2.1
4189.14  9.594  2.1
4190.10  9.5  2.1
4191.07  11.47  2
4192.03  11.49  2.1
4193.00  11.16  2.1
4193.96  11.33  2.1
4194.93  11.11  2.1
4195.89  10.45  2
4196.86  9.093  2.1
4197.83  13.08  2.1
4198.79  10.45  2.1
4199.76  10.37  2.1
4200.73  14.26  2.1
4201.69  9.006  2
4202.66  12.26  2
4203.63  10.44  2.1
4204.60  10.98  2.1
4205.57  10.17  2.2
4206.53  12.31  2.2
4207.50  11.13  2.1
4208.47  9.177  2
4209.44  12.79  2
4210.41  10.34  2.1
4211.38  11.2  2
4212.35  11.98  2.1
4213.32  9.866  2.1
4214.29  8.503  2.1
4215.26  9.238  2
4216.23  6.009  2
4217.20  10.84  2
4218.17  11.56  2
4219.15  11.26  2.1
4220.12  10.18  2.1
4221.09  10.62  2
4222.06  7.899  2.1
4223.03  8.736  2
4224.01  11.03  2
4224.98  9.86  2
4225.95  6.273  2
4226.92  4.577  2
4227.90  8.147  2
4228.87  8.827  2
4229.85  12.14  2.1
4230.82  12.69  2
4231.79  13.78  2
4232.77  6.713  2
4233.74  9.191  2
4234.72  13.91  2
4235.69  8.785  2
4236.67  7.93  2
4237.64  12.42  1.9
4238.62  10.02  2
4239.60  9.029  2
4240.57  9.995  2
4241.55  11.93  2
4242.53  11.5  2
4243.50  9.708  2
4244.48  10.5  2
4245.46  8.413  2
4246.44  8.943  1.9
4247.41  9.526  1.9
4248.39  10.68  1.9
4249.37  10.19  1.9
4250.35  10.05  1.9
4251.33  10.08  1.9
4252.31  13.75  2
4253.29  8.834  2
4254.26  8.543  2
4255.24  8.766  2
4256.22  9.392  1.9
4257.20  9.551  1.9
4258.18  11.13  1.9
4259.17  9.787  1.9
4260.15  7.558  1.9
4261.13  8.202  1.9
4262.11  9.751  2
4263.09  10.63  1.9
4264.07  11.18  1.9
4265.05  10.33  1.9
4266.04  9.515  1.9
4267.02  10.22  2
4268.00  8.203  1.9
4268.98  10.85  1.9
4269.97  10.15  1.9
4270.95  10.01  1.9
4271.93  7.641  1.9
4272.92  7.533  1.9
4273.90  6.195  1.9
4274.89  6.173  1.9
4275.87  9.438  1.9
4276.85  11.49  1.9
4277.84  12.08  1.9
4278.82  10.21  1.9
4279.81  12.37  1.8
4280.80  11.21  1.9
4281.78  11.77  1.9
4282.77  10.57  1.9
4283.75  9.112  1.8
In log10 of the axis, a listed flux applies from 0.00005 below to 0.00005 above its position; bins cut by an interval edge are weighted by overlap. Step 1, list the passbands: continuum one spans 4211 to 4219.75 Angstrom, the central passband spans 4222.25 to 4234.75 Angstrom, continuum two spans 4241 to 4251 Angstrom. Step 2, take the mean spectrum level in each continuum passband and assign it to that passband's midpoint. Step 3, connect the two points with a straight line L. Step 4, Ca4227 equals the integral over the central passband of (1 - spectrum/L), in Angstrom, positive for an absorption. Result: 0.73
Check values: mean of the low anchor 10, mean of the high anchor 10.1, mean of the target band 9.48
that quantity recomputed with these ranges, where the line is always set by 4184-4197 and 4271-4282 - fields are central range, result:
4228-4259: -0.70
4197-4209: -0.79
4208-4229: 1.51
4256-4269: 0.08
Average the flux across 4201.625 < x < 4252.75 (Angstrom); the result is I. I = 10.1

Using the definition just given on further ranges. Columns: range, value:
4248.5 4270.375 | 9.86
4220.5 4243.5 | 9.83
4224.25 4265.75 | 9.84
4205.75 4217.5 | 10.3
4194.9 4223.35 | 10.5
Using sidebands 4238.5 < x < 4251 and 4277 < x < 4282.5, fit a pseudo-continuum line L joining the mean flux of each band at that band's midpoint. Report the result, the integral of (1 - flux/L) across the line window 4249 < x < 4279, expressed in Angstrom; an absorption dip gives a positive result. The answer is 3.4 Angstrom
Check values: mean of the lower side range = 10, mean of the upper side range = 11.5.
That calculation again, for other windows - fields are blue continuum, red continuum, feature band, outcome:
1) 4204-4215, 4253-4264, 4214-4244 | 1.1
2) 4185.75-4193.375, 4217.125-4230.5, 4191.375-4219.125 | -1.7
